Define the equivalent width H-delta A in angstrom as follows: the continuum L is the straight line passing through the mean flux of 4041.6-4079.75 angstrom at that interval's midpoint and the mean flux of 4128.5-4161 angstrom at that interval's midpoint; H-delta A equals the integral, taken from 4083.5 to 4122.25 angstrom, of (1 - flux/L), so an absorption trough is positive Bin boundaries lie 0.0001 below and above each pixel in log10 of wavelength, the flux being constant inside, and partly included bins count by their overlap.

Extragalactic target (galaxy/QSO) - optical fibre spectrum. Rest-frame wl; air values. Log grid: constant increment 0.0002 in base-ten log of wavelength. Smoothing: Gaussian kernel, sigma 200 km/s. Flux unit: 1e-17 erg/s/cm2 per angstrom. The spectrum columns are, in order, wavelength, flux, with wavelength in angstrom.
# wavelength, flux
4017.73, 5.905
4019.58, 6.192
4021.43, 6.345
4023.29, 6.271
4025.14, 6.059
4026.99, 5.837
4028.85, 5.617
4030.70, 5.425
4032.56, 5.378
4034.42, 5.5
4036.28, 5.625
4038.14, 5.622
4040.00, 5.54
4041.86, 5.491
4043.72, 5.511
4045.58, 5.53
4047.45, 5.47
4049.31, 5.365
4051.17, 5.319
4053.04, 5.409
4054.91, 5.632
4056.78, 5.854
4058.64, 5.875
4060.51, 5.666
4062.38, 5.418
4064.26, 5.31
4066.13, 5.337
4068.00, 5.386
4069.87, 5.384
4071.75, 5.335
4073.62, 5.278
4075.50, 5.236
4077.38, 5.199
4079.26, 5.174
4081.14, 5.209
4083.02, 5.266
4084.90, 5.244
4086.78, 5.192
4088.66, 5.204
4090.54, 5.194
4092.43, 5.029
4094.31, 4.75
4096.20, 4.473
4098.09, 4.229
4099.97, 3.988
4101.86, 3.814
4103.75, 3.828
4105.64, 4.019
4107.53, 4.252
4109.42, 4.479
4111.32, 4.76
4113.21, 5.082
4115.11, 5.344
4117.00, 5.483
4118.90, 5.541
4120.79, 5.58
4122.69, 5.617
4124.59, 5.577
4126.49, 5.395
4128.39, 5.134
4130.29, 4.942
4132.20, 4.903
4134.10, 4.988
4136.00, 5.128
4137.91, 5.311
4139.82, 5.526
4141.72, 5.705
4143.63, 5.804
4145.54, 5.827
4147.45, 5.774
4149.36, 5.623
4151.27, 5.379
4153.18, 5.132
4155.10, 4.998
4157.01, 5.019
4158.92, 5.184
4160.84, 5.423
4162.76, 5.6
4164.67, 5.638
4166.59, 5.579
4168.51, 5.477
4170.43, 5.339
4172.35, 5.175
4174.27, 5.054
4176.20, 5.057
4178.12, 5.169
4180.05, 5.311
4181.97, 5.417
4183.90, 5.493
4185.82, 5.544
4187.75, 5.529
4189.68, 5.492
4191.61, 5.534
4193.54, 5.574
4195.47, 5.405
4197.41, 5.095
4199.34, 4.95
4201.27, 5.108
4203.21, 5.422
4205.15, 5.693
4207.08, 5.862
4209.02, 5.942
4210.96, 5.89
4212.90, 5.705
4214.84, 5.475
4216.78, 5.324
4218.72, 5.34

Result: 4.3 angstrom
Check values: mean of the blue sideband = 5.44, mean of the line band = 4.79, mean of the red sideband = 5.33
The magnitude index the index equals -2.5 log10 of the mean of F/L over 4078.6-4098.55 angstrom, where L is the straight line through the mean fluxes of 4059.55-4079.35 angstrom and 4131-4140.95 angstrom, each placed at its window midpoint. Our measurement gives 0.06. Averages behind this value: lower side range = 5.34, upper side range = 5.17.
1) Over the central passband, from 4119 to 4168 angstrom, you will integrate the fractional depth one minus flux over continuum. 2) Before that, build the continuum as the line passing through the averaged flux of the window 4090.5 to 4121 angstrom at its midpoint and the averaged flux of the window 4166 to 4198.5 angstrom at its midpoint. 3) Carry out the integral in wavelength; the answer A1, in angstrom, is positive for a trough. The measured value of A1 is -3.8 angstrom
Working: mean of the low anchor 4.66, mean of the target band 5.4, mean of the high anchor 5.36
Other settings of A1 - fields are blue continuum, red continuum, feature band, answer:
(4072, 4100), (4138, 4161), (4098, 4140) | 2.7 angstrom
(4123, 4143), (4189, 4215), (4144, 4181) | 0.1 angstrom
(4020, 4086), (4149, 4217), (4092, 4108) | 3.6 angstrom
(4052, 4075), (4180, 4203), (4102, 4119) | 2.4 angstrom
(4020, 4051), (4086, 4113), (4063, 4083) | -1.2 angstrom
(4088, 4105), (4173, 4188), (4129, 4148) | -1.9 angstrom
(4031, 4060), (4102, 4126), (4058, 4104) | 1.6 angstrom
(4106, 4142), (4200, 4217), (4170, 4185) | 0.5 angstrom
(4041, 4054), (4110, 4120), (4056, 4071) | -0.4 angstrom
